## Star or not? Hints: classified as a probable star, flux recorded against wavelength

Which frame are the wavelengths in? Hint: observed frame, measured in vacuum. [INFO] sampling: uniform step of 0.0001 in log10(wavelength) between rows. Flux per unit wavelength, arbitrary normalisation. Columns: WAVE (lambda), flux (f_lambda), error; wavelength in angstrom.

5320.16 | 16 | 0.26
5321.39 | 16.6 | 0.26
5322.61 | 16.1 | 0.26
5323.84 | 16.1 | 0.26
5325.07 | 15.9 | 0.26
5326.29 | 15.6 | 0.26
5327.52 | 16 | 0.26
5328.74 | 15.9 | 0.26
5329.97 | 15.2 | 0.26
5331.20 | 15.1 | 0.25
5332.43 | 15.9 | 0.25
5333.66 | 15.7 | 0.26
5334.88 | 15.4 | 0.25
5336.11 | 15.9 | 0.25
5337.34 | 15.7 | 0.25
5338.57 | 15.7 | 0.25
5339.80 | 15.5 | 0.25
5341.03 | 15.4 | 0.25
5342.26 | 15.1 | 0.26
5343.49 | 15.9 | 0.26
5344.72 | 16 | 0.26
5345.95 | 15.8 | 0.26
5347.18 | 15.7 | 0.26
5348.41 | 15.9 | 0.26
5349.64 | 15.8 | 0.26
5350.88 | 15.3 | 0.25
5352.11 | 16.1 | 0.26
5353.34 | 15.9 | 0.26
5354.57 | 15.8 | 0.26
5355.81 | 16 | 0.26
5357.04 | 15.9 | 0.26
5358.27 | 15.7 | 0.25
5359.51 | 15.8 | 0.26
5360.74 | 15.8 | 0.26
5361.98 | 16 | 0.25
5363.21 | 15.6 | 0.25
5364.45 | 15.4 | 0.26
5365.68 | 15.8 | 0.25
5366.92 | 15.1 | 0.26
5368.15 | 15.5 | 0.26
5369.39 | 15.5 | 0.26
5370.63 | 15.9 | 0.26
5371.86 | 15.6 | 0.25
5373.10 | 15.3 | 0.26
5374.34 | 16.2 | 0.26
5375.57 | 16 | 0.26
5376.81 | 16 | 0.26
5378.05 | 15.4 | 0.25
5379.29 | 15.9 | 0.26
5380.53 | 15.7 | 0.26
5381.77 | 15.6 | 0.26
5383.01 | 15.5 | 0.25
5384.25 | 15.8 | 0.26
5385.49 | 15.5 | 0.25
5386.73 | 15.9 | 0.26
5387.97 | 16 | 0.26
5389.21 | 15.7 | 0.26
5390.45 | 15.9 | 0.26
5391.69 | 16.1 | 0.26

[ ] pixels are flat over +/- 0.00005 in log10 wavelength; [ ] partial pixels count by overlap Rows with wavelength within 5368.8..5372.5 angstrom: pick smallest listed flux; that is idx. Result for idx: 15.5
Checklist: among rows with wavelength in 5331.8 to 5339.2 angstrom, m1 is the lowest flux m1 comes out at 15.4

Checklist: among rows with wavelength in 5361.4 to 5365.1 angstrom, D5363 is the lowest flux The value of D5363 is 15.4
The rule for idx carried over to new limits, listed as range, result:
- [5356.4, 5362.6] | 15.7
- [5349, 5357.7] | 15.3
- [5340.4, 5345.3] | 15.1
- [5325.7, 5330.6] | 15.2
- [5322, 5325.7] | 15.9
